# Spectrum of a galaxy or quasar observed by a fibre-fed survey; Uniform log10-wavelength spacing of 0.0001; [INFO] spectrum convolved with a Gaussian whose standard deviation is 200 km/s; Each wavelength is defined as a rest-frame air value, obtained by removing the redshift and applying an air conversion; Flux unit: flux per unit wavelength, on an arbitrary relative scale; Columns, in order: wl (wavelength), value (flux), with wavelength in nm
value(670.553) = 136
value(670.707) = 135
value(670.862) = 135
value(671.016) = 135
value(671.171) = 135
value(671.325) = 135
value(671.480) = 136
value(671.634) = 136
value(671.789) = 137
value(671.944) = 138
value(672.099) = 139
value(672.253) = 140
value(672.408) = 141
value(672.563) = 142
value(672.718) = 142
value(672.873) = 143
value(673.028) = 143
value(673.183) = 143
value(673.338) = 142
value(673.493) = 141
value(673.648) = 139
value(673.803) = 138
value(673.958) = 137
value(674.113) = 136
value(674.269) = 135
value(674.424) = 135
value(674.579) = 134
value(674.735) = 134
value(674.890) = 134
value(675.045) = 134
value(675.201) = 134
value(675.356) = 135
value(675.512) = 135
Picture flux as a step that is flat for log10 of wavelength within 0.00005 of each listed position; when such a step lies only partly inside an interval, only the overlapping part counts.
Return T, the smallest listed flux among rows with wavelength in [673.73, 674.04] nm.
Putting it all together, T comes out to 137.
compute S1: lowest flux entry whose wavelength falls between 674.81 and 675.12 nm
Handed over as 134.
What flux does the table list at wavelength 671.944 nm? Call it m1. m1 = 138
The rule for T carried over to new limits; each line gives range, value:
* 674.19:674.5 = 135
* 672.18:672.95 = 140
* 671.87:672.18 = 138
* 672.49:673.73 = 139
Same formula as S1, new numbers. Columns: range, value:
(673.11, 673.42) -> 142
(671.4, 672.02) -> 136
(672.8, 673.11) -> 143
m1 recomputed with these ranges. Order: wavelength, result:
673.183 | 143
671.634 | 136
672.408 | 141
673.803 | 138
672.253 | 140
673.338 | 142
